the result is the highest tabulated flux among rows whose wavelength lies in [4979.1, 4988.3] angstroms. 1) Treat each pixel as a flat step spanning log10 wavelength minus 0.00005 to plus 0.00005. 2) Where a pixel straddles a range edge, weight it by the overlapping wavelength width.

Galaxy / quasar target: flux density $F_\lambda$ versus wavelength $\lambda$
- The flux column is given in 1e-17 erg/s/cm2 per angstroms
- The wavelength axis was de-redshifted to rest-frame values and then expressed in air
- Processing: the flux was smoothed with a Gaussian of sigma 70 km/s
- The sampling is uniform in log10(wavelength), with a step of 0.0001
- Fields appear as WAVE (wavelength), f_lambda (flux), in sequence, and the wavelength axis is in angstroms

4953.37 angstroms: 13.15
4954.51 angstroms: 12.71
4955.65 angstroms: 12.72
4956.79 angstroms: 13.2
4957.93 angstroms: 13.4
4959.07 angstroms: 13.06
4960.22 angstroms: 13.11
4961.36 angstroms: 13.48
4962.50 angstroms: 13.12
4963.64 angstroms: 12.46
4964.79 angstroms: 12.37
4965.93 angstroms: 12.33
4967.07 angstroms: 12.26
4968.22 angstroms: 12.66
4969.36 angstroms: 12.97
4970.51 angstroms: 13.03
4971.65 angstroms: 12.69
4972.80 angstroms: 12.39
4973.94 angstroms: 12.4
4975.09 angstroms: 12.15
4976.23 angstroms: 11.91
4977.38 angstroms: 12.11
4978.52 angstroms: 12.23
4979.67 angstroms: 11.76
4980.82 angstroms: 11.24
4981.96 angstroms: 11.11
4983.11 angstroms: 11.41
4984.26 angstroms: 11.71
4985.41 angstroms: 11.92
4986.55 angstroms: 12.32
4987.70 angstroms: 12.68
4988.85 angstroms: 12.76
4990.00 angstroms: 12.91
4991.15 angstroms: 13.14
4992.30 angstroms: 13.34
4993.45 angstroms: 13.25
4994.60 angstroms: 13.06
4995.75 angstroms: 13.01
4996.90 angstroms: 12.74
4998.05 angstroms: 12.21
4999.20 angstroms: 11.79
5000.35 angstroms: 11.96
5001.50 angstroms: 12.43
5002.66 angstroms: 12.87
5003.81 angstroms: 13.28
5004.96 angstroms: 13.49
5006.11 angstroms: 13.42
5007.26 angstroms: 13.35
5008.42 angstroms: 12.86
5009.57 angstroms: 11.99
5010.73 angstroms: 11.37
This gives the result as 12.68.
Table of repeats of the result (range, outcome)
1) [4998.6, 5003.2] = 12.87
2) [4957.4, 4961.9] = 13.48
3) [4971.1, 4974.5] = 12.69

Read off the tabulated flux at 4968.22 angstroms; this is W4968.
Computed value 12.66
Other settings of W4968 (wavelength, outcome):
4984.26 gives 11.71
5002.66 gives 12.87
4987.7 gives 12.68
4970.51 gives 13.03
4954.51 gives 12.71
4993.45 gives 13.25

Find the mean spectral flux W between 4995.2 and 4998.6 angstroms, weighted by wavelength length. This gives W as 12.7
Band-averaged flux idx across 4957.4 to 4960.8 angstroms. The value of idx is 13.2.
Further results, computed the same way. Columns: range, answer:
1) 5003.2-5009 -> 13.3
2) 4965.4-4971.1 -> 12.7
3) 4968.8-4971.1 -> 13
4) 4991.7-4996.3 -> 13.2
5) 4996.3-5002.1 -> 12.2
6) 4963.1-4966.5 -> 12.4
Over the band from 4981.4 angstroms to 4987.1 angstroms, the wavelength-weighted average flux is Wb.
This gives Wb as 11.7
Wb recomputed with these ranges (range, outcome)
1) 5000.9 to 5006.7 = 13.1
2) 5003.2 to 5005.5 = 13.4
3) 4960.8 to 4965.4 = 12.9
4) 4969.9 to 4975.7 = 12.5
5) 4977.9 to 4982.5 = 11.6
